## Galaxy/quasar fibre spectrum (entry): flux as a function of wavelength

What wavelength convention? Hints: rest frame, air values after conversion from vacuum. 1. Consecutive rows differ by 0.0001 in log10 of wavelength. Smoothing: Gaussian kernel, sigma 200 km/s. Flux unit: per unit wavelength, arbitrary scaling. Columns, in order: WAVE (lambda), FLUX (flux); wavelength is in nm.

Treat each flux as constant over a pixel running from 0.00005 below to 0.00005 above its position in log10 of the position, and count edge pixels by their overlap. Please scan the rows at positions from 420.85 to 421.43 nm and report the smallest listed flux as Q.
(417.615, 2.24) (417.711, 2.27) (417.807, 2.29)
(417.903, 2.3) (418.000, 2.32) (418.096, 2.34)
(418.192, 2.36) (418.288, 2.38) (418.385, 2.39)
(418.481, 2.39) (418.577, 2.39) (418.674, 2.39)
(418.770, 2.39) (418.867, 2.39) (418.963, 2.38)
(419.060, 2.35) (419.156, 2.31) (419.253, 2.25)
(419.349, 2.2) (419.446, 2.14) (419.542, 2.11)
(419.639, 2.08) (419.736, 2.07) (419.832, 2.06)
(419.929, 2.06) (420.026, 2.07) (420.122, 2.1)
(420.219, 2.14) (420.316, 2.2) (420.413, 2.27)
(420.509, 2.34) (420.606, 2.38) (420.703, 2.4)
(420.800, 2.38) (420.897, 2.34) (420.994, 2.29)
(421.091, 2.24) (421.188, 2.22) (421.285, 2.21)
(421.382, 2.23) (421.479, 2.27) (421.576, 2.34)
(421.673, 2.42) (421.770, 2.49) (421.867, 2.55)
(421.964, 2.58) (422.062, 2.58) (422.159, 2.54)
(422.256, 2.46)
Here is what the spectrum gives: 2.21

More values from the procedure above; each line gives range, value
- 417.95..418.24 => 2.32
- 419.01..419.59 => 2.11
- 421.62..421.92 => 2.42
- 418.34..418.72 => 2.39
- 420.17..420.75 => 2.14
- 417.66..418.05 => 2.27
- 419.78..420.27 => 2.06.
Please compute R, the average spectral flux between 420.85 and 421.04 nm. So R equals 2.31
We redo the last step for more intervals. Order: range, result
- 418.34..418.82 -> 2.39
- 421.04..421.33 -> 2.22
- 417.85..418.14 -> 2.32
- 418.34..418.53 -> 2.4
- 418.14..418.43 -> 2.38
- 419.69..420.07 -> 2.07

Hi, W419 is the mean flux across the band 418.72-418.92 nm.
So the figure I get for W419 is 2.39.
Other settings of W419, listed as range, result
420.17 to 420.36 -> 2.16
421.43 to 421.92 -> 2.42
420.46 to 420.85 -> 2.38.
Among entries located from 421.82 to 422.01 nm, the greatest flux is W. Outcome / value 2.58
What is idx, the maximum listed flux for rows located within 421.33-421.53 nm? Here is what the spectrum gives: 2.27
